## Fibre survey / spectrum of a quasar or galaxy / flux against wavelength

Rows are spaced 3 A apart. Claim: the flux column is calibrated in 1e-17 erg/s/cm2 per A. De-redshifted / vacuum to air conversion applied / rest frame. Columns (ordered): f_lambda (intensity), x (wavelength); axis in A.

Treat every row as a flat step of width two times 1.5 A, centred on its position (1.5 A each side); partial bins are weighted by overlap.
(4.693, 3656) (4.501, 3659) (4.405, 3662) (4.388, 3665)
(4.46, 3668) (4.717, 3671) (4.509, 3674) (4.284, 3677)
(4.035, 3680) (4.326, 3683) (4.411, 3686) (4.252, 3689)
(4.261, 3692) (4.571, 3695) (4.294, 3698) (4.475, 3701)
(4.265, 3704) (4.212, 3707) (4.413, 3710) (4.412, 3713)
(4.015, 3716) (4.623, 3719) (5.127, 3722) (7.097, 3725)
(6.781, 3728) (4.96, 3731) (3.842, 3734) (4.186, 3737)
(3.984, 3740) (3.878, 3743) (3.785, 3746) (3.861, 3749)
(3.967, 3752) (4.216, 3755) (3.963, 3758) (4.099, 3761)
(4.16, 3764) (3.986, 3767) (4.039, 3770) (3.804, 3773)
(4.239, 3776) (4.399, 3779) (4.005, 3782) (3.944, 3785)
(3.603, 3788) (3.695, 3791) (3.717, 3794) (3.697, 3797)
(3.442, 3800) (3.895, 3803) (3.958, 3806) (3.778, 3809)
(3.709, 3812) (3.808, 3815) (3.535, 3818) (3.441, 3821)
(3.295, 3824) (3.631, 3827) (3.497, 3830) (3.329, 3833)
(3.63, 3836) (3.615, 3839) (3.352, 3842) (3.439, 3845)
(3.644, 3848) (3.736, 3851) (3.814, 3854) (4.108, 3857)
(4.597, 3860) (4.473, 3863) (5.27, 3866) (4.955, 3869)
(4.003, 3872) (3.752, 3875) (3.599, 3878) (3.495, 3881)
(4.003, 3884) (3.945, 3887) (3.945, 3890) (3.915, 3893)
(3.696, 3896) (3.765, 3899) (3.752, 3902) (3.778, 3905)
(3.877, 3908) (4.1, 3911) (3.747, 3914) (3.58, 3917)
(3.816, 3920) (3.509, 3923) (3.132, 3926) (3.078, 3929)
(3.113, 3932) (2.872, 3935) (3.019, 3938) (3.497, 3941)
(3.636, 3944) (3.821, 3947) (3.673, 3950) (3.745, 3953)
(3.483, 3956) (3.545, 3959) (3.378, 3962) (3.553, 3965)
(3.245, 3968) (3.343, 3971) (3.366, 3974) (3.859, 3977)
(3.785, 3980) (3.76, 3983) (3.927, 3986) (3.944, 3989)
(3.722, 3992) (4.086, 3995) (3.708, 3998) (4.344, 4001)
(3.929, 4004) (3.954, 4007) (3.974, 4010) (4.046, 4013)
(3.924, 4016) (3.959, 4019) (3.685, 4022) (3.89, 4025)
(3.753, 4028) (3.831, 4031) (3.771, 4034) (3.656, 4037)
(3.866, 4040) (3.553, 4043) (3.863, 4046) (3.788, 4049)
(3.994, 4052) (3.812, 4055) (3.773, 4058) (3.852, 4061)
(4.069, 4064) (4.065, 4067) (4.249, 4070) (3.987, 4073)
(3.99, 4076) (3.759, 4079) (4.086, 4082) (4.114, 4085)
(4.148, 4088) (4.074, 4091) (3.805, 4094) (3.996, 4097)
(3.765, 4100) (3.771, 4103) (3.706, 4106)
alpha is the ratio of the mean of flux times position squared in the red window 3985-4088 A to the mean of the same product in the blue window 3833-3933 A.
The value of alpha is 1.1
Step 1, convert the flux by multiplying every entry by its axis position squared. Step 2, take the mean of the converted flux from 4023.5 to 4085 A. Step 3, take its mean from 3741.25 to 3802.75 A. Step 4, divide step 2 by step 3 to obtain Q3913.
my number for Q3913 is 1.1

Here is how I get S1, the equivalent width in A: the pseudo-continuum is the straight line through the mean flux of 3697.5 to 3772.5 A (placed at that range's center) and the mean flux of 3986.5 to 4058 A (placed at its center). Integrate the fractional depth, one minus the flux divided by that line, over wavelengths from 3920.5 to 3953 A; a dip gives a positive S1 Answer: 5.35 A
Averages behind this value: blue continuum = 4.42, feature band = 3.37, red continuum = 3.87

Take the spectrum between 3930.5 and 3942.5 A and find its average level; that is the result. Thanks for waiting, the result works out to 3.13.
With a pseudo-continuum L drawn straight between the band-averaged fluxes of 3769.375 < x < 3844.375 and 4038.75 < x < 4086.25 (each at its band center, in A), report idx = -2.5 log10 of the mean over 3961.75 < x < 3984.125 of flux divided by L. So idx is 0.09 mag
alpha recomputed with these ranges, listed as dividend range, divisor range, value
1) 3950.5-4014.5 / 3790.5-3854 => 1.13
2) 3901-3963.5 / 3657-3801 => 0.91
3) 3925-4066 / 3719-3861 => 1.03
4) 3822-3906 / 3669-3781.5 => 0.95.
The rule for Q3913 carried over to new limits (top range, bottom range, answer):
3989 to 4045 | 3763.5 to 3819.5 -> 1.13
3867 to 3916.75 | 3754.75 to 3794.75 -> 1.04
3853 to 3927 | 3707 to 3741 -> 0.89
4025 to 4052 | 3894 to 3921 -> 1.06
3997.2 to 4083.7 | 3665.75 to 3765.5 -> 1.04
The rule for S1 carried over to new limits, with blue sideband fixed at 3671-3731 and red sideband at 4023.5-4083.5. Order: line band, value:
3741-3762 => 2.7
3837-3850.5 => 2.5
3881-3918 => 3.4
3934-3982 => 7.0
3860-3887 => 0.5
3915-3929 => 2.3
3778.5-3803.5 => 3.7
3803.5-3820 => 2.5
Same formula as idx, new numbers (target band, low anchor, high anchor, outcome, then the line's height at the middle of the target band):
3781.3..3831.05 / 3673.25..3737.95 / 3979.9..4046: 0.19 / 4.37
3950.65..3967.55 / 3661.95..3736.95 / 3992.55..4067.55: 0.15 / 4.04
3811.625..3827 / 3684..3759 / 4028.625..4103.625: 0.21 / 4.31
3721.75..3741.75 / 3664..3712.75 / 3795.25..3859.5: -0.23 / 4.14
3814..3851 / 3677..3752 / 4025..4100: 0.21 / 4.29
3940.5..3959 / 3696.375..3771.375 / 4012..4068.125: 0.11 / 4.02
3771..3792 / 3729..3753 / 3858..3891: 0.05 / 4.14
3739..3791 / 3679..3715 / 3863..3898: 0.06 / 4.23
